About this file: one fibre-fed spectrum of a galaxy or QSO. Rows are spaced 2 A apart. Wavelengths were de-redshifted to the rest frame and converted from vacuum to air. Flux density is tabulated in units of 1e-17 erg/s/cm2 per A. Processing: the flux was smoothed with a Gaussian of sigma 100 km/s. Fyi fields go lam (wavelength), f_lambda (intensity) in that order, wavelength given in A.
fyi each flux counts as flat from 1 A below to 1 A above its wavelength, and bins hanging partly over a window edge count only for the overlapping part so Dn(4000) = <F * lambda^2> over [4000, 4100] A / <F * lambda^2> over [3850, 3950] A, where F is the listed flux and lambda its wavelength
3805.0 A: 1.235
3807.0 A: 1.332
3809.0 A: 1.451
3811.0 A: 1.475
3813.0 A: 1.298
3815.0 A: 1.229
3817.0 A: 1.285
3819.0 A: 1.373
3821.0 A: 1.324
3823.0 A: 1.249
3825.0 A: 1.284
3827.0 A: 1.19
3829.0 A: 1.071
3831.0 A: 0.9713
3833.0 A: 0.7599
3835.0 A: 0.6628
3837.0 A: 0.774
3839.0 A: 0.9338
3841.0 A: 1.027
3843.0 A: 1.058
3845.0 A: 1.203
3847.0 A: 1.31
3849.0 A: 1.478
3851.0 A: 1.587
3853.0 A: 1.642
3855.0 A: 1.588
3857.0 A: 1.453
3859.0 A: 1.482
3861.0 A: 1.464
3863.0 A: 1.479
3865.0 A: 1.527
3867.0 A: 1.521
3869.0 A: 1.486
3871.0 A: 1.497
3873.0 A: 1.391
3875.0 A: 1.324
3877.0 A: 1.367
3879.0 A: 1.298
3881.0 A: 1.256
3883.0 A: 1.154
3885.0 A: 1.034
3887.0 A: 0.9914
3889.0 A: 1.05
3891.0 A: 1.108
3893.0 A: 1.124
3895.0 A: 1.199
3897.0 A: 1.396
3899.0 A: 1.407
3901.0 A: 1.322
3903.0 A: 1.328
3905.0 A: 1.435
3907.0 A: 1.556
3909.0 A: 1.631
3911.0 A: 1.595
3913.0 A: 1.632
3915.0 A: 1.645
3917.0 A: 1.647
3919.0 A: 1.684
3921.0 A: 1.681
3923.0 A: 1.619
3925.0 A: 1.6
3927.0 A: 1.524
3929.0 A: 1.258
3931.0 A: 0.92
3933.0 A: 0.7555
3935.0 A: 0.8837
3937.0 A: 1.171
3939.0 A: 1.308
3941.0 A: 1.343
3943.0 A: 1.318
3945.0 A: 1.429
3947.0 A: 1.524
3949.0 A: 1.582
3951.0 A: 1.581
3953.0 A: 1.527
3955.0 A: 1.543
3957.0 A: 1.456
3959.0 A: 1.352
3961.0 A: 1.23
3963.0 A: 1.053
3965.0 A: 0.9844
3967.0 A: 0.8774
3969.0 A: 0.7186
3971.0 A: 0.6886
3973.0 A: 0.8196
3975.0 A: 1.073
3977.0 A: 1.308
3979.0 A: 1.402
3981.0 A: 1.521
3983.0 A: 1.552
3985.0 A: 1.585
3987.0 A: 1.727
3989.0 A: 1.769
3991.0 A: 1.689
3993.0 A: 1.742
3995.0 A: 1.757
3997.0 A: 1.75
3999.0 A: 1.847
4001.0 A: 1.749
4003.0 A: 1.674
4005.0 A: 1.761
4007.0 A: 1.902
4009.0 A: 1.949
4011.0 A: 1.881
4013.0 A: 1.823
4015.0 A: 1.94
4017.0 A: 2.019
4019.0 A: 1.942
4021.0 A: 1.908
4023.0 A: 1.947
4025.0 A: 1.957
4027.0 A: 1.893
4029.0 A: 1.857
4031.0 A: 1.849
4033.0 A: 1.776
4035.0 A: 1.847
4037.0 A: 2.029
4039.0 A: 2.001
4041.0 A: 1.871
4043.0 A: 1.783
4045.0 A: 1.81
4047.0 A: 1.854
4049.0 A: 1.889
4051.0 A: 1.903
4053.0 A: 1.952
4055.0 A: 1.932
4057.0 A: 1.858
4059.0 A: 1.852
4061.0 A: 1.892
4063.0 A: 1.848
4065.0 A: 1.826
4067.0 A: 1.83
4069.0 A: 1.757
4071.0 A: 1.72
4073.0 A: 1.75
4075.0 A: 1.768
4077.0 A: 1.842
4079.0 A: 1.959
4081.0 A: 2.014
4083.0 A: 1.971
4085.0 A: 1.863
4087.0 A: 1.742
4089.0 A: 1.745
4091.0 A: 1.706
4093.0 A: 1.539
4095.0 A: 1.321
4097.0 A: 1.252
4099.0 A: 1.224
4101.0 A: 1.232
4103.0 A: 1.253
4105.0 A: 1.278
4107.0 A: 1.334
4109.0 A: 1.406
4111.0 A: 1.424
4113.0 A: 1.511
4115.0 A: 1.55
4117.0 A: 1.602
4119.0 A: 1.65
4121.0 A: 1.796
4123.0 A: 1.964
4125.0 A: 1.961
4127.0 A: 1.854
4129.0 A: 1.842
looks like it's 1.4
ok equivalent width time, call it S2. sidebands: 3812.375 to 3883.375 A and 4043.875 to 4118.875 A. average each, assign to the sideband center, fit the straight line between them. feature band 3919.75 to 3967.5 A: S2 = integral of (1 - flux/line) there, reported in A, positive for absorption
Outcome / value 4.1 A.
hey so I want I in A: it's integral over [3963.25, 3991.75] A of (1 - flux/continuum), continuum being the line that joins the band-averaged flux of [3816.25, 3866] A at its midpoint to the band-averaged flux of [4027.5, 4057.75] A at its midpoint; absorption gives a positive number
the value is 7.23 A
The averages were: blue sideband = 1.25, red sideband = 1.88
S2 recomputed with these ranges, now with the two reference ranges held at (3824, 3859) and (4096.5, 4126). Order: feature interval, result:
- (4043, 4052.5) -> -2.9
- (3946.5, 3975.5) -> 2.7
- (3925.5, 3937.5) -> 1.7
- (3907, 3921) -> -4.0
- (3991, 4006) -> -4.2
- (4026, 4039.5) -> -4.6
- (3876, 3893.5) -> 1.1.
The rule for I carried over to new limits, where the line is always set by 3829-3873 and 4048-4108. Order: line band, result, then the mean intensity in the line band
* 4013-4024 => -2.4 A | 1.94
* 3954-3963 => 0.7 A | 1.36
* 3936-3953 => 0.5 A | 1.41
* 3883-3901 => 2.4 A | 1.17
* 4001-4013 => -2.0 A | 1.83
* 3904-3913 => -1.1 A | 1.56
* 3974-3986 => 0.9 A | 1.41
